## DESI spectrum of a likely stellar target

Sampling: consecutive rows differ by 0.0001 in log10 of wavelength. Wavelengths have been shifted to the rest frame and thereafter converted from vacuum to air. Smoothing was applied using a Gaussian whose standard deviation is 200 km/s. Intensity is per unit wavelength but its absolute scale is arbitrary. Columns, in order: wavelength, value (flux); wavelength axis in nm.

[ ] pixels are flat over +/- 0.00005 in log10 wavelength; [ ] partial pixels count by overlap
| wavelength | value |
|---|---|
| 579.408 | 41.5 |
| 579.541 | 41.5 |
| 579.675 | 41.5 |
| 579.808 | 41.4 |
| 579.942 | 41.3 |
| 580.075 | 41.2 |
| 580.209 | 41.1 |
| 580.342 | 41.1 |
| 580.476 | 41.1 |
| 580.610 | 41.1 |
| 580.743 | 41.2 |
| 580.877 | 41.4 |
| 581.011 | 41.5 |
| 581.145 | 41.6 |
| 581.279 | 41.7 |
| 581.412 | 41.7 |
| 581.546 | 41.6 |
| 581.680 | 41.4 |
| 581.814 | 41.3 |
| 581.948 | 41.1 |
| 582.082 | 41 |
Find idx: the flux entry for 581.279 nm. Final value 41.7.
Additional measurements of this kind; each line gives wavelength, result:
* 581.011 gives 41.5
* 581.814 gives 41.3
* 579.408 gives 41.5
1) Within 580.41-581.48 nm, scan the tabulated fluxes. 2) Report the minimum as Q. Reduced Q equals 41.1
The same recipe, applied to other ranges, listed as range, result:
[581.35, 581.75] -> 41.4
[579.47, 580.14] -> 41.2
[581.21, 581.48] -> 41.7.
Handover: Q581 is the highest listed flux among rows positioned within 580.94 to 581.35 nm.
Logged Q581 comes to 41.7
